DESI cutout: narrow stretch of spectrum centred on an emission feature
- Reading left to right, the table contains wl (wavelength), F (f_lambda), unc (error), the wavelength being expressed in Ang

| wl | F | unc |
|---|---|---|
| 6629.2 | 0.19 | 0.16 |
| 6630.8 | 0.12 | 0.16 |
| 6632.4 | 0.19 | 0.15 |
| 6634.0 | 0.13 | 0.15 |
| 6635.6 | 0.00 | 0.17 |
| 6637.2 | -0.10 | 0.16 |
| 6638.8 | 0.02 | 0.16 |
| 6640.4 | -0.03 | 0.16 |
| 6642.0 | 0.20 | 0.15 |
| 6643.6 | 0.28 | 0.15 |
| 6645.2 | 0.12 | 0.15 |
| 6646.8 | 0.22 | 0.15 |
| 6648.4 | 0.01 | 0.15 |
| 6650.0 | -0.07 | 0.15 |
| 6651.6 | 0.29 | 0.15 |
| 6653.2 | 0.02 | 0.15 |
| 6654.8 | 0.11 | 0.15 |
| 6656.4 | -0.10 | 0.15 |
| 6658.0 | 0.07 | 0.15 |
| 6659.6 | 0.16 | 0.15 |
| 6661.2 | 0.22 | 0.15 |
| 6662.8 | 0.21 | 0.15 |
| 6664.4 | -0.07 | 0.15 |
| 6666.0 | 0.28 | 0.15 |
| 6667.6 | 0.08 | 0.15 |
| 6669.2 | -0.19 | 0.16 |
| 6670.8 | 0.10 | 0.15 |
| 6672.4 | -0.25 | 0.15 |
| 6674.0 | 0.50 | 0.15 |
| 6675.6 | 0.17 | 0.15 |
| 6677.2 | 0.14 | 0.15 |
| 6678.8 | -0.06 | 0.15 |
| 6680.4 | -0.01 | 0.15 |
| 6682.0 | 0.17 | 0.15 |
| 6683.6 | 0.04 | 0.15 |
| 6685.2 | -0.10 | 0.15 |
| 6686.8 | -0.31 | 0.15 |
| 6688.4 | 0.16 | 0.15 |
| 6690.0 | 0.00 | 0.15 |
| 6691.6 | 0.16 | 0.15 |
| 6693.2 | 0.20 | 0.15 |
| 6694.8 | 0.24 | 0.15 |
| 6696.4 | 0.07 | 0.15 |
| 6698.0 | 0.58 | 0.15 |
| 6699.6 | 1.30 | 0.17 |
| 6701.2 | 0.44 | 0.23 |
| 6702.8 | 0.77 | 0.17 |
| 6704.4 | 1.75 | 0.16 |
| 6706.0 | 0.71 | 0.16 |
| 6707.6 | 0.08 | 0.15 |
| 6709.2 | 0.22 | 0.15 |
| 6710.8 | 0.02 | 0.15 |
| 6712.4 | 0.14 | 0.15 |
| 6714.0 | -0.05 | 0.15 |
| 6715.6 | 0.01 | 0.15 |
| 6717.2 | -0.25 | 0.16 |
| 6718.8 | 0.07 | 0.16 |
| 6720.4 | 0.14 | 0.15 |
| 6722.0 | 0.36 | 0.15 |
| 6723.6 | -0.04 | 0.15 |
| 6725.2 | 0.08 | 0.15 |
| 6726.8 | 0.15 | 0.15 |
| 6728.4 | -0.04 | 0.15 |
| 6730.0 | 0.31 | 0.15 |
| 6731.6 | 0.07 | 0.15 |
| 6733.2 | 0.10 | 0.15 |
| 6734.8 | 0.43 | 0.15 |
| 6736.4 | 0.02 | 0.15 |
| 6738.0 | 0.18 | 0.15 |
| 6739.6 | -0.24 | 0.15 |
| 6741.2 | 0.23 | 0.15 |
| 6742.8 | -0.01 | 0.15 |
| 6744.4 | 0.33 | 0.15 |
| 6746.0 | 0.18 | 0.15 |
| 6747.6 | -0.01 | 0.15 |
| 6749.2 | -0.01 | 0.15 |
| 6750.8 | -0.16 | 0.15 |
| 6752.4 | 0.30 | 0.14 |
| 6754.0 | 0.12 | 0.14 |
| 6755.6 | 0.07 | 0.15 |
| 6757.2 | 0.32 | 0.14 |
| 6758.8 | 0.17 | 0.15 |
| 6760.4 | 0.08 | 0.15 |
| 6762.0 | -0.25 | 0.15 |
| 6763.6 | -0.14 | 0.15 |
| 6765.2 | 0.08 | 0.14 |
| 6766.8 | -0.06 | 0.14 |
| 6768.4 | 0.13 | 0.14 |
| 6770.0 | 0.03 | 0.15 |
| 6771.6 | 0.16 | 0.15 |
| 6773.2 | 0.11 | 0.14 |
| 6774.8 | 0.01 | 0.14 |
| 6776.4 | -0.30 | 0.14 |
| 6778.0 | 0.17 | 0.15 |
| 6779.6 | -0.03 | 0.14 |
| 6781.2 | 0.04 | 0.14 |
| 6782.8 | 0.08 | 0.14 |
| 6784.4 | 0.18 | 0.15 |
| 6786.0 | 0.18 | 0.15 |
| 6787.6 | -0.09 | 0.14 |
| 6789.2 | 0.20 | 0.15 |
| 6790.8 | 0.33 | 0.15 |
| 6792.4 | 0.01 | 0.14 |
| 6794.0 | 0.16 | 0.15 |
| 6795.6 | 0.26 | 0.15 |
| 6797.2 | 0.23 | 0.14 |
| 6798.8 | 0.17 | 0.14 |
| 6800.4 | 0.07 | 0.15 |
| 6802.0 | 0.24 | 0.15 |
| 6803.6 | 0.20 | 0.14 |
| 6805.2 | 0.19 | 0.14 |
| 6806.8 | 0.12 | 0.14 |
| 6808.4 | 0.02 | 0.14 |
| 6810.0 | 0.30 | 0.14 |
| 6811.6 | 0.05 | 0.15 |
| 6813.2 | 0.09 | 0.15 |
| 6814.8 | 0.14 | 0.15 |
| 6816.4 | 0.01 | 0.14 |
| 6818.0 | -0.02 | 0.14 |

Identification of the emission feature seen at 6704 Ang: [O II] 3727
